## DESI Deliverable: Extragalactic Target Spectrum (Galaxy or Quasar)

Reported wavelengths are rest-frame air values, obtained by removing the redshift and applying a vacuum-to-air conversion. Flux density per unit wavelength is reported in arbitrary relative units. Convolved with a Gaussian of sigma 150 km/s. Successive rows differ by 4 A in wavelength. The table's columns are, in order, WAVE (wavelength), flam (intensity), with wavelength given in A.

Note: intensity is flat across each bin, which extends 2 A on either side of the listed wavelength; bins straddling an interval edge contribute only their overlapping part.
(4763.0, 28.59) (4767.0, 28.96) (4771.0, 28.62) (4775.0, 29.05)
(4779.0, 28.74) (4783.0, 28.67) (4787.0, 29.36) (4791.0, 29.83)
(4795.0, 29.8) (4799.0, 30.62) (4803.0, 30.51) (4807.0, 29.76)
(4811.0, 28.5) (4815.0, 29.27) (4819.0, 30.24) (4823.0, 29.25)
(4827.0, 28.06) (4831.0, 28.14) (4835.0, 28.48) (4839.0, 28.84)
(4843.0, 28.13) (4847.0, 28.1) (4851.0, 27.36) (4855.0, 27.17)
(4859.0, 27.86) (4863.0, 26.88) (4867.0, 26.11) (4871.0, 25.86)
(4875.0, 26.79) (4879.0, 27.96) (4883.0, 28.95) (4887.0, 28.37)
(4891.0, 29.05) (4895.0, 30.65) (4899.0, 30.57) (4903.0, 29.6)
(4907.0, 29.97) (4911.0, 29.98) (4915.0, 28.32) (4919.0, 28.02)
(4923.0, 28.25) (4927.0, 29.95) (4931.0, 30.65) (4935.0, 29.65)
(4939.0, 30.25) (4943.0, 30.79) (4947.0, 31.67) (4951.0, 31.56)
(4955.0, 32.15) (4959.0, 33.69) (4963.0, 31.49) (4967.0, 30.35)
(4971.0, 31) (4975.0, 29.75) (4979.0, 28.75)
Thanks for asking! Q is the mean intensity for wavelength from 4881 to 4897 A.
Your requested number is 29.3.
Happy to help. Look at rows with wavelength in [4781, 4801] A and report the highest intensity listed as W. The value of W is 30.62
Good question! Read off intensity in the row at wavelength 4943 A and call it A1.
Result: 30.79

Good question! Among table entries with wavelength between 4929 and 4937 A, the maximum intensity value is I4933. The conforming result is 30.65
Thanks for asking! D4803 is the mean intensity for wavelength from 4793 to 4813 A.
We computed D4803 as 29.8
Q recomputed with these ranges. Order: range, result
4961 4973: 30.9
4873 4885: 27.9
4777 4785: 28.7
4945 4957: 31.8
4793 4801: 30.2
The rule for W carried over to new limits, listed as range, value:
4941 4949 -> 31.67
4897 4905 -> 30.57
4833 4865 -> 28.84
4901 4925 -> 29.98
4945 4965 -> 33.69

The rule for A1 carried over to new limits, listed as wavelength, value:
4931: 30.65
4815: 29.27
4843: 28.13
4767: 28.96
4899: 30.57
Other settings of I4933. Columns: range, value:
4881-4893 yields 29.05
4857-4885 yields 28.95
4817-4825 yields 30.24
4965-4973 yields 31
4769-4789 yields 29.36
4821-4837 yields 29.25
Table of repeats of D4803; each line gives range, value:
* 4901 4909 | 29.8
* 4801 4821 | 29.7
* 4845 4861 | 27.6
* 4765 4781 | 28.8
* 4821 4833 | 28.5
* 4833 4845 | 28.5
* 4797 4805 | 30.6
